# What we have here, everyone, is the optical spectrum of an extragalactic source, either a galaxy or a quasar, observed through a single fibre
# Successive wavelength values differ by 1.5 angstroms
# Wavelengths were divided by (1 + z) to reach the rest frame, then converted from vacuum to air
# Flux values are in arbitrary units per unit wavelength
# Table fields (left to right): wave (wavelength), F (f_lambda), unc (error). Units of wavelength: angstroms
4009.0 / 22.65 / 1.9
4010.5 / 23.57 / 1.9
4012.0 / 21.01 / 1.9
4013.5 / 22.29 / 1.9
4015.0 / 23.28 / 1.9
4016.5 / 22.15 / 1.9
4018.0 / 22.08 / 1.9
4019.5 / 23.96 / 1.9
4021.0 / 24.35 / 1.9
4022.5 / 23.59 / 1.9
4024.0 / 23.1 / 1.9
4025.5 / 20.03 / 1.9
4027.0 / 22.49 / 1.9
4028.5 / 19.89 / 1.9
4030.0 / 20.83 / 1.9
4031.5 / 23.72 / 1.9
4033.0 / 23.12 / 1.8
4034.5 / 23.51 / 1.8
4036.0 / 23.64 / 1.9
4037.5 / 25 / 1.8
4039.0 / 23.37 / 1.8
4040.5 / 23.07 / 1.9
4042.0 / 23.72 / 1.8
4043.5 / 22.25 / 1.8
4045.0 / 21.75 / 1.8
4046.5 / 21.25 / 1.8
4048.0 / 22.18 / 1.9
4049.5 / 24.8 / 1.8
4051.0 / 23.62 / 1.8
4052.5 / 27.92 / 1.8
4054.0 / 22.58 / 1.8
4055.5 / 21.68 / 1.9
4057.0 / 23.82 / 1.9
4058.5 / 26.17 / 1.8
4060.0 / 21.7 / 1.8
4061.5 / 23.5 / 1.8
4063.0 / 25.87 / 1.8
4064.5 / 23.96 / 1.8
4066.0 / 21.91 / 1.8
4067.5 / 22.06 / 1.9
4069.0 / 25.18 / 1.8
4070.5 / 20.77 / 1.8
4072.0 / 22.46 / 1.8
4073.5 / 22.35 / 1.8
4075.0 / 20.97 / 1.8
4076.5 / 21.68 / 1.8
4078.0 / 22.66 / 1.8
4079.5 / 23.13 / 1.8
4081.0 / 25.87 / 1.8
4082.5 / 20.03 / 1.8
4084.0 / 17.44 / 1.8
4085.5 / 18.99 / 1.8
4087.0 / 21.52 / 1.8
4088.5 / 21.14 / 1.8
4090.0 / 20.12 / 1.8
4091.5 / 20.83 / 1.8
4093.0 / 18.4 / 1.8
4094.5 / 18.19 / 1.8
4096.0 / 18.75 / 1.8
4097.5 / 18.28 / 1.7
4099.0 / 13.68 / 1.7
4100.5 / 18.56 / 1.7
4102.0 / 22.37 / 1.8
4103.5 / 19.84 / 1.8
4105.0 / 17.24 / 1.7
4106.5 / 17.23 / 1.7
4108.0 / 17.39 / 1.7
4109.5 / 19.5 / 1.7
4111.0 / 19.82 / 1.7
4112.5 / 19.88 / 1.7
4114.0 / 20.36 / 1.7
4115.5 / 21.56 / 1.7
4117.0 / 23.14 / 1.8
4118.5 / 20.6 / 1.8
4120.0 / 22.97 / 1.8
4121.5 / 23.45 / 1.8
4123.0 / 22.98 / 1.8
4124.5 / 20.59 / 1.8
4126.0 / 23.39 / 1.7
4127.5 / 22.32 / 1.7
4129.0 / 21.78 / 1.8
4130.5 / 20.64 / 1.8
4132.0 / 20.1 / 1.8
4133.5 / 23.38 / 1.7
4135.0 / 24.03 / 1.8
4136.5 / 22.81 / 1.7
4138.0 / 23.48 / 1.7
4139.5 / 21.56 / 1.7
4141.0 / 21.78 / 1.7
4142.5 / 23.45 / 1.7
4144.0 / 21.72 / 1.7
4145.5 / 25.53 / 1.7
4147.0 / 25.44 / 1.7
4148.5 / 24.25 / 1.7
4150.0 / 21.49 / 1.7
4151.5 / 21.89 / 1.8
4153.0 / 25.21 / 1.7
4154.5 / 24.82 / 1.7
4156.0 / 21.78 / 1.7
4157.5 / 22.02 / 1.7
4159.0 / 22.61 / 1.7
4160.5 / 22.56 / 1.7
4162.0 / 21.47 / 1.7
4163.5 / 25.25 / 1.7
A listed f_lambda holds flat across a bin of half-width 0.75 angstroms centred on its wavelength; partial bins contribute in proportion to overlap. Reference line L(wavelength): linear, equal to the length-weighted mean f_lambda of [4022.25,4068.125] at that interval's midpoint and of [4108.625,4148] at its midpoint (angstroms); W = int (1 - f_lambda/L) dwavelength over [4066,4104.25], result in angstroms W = 3.4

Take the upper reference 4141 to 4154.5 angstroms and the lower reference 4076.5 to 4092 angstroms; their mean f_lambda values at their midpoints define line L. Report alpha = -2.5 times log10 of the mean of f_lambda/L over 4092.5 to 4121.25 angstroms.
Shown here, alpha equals 0.14 mag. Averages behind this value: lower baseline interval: 21.2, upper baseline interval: 23.6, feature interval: 19.4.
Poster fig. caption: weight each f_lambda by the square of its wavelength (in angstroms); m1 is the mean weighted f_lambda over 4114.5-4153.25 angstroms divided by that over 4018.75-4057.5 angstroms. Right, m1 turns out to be 1.03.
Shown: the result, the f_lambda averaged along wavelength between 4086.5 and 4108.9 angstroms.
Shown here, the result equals 18.9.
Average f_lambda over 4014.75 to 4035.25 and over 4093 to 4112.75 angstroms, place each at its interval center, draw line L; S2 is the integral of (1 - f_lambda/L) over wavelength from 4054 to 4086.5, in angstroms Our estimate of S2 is -3.7 angstroms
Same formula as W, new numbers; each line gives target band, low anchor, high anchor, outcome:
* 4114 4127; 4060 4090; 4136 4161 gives 0.3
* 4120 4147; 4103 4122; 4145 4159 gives -0.8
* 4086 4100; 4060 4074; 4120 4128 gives 2.4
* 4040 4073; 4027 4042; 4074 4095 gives -1.9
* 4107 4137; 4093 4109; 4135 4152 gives -1.3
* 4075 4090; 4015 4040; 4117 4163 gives 1.0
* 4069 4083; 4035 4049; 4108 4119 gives -0.4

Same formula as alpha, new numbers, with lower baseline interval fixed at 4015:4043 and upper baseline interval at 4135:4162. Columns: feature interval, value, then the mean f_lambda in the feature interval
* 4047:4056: -0.04 mag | 23.8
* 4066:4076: 0.03 mag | 22.3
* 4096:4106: 0.25 mag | 18.3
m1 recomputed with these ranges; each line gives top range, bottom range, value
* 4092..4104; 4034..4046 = 0.82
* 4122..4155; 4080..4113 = 1.21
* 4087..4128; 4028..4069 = 0.89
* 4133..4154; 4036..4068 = 1.04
